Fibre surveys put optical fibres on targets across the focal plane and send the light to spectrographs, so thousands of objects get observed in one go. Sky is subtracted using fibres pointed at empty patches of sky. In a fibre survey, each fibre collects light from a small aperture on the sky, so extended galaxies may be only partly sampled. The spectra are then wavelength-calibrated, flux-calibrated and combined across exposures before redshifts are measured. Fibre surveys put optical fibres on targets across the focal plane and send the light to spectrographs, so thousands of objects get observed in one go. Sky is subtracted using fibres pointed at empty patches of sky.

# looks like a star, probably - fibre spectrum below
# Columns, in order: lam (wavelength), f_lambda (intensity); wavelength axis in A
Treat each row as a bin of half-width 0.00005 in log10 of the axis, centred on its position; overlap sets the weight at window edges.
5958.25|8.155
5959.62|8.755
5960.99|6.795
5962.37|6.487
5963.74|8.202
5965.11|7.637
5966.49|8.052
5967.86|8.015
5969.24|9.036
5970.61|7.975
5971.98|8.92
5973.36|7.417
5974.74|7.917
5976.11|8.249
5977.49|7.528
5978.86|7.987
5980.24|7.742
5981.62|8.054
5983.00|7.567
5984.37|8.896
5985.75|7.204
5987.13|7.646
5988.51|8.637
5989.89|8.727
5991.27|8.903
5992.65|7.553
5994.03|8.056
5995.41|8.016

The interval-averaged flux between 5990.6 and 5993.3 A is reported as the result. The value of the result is 8.23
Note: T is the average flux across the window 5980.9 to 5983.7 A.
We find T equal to 7.82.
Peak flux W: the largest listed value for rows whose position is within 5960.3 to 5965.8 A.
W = 8.202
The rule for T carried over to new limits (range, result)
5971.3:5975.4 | 8.07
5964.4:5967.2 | 7.85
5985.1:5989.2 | 7.83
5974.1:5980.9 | 7.89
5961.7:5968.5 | 7.68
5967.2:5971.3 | 8.35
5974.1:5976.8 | 8.1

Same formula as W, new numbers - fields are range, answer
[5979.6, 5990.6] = 8.896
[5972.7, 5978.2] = 8.249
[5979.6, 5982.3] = 8.054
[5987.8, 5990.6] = 8.727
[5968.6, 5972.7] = 9.036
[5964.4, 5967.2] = 8.052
